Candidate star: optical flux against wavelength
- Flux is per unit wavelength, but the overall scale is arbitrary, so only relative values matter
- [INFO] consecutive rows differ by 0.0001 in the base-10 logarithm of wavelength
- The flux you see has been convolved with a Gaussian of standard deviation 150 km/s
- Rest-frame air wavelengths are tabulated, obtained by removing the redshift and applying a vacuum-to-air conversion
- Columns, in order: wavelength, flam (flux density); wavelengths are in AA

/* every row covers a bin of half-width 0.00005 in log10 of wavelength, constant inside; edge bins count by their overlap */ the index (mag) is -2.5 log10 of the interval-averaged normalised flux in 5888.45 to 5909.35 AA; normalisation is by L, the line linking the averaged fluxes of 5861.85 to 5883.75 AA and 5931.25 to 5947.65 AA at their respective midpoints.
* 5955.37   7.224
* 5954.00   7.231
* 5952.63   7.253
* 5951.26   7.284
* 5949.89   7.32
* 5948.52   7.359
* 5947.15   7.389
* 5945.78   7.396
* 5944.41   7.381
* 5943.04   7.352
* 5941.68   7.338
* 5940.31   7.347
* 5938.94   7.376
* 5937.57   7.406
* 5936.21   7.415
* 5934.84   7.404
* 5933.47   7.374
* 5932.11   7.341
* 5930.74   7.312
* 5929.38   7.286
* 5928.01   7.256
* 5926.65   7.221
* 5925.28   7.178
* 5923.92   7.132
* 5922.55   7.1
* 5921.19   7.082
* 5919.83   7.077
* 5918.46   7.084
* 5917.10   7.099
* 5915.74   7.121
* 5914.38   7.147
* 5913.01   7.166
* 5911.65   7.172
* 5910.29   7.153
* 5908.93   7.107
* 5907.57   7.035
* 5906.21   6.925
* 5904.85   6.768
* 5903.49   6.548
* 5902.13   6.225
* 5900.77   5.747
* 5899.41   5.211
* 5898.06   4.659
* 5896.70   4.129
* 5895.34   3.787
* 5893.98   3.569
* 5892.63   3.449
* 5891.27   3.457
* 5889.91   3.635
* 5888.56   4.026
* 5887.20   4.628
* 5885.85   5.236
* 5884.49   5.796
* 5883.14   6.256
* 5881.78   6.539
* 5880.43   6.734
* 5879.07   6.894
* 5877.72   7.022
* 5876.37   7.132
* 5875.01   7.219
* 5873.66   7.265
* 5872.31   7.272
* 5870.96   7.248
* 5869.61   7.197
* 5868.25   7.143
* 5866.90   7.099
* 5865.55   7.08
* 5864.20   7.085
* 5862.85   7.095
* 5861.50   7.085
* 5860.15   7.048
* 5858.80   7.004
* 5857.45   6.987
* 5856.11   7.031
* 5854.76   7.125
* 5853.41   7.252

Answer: 0.36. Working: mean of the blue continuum 7.02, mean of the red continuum 7.38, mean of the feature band 5.15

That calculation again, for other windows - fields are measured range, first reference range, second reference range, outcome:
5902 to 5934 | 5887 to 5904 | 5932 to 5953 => -0.21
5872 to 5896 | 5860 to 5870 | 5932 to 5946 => 0.28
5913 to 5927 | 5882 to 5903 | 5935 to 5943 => -0.14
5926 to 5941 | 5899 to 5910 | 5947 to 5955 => -0.05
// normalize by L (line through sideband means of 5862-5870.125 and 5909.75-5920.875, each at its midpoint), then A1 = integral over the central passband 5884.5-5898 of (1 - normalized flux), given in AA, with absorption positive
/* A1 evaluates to 5.7 AA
